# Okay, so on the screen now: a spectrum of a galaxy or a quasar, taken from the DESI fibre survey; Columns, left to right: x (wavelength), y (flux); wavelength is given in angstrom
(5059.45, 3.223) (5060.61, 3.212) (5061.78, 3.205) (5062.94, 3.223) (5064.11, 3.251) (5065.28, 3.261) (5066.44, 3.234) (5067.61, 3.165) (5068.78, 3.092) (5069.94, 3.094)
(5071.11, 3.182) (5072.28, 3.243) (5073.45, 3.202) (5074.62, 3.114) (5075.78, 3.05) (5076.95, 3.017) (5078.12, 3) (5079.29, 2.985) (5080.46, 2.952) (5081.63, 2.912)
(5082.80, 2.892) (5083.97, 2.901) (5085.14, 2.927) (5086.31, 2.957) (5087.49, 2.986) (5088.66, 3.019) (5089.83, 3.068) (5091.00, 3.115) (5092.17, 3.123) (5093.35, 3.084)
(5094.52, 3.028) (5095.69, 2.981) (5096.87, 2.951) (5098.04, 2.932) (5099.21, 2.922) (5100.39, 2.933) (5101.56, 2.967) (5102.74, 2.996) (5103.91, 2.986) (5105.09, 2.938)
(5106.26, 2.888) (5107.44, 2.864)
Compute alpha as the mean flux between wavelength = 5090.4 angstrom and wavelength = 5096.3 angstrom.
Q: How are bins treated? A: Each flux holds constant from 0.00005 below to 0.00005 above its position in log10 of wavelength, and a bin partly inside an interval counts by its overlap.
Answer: 3.06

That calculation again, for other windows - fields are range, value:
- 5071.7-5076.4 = 3.15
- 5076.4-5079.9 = 3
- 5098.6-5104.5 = 2.96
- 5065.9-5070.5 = 3.15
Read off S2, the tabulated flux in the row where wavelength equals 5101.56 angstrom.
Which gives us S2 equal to 2.967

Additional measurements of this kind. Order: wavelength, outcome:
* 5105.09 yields 2.938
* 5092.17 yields 3.123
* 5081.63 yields 2.912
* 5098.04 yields 2.932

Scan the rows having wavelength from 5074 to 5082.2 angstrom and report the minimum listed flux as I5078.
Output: 2.912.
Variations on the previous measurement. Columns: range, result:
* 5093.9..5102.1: 2.922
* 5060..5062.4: 3.205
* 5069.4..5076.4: 3.05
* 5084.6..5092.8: 2.927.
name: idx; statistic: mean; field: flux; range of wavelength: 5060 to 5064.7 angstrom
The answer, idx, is 3.22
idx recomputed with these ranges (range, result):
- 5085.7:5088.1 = 2.96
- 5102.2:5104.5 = 2.99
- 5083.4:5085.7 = 2.91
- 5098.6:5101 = 2.93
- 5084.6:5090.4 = 2.99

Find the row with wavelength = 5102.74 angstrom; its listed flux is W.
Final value 2.996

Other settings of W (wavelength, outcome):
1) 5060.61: 3.212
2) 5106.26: 2.888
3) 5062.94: 3.223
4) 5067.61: 3.165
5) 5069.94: 3.094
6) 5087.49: 2.986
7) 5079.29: 2.985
